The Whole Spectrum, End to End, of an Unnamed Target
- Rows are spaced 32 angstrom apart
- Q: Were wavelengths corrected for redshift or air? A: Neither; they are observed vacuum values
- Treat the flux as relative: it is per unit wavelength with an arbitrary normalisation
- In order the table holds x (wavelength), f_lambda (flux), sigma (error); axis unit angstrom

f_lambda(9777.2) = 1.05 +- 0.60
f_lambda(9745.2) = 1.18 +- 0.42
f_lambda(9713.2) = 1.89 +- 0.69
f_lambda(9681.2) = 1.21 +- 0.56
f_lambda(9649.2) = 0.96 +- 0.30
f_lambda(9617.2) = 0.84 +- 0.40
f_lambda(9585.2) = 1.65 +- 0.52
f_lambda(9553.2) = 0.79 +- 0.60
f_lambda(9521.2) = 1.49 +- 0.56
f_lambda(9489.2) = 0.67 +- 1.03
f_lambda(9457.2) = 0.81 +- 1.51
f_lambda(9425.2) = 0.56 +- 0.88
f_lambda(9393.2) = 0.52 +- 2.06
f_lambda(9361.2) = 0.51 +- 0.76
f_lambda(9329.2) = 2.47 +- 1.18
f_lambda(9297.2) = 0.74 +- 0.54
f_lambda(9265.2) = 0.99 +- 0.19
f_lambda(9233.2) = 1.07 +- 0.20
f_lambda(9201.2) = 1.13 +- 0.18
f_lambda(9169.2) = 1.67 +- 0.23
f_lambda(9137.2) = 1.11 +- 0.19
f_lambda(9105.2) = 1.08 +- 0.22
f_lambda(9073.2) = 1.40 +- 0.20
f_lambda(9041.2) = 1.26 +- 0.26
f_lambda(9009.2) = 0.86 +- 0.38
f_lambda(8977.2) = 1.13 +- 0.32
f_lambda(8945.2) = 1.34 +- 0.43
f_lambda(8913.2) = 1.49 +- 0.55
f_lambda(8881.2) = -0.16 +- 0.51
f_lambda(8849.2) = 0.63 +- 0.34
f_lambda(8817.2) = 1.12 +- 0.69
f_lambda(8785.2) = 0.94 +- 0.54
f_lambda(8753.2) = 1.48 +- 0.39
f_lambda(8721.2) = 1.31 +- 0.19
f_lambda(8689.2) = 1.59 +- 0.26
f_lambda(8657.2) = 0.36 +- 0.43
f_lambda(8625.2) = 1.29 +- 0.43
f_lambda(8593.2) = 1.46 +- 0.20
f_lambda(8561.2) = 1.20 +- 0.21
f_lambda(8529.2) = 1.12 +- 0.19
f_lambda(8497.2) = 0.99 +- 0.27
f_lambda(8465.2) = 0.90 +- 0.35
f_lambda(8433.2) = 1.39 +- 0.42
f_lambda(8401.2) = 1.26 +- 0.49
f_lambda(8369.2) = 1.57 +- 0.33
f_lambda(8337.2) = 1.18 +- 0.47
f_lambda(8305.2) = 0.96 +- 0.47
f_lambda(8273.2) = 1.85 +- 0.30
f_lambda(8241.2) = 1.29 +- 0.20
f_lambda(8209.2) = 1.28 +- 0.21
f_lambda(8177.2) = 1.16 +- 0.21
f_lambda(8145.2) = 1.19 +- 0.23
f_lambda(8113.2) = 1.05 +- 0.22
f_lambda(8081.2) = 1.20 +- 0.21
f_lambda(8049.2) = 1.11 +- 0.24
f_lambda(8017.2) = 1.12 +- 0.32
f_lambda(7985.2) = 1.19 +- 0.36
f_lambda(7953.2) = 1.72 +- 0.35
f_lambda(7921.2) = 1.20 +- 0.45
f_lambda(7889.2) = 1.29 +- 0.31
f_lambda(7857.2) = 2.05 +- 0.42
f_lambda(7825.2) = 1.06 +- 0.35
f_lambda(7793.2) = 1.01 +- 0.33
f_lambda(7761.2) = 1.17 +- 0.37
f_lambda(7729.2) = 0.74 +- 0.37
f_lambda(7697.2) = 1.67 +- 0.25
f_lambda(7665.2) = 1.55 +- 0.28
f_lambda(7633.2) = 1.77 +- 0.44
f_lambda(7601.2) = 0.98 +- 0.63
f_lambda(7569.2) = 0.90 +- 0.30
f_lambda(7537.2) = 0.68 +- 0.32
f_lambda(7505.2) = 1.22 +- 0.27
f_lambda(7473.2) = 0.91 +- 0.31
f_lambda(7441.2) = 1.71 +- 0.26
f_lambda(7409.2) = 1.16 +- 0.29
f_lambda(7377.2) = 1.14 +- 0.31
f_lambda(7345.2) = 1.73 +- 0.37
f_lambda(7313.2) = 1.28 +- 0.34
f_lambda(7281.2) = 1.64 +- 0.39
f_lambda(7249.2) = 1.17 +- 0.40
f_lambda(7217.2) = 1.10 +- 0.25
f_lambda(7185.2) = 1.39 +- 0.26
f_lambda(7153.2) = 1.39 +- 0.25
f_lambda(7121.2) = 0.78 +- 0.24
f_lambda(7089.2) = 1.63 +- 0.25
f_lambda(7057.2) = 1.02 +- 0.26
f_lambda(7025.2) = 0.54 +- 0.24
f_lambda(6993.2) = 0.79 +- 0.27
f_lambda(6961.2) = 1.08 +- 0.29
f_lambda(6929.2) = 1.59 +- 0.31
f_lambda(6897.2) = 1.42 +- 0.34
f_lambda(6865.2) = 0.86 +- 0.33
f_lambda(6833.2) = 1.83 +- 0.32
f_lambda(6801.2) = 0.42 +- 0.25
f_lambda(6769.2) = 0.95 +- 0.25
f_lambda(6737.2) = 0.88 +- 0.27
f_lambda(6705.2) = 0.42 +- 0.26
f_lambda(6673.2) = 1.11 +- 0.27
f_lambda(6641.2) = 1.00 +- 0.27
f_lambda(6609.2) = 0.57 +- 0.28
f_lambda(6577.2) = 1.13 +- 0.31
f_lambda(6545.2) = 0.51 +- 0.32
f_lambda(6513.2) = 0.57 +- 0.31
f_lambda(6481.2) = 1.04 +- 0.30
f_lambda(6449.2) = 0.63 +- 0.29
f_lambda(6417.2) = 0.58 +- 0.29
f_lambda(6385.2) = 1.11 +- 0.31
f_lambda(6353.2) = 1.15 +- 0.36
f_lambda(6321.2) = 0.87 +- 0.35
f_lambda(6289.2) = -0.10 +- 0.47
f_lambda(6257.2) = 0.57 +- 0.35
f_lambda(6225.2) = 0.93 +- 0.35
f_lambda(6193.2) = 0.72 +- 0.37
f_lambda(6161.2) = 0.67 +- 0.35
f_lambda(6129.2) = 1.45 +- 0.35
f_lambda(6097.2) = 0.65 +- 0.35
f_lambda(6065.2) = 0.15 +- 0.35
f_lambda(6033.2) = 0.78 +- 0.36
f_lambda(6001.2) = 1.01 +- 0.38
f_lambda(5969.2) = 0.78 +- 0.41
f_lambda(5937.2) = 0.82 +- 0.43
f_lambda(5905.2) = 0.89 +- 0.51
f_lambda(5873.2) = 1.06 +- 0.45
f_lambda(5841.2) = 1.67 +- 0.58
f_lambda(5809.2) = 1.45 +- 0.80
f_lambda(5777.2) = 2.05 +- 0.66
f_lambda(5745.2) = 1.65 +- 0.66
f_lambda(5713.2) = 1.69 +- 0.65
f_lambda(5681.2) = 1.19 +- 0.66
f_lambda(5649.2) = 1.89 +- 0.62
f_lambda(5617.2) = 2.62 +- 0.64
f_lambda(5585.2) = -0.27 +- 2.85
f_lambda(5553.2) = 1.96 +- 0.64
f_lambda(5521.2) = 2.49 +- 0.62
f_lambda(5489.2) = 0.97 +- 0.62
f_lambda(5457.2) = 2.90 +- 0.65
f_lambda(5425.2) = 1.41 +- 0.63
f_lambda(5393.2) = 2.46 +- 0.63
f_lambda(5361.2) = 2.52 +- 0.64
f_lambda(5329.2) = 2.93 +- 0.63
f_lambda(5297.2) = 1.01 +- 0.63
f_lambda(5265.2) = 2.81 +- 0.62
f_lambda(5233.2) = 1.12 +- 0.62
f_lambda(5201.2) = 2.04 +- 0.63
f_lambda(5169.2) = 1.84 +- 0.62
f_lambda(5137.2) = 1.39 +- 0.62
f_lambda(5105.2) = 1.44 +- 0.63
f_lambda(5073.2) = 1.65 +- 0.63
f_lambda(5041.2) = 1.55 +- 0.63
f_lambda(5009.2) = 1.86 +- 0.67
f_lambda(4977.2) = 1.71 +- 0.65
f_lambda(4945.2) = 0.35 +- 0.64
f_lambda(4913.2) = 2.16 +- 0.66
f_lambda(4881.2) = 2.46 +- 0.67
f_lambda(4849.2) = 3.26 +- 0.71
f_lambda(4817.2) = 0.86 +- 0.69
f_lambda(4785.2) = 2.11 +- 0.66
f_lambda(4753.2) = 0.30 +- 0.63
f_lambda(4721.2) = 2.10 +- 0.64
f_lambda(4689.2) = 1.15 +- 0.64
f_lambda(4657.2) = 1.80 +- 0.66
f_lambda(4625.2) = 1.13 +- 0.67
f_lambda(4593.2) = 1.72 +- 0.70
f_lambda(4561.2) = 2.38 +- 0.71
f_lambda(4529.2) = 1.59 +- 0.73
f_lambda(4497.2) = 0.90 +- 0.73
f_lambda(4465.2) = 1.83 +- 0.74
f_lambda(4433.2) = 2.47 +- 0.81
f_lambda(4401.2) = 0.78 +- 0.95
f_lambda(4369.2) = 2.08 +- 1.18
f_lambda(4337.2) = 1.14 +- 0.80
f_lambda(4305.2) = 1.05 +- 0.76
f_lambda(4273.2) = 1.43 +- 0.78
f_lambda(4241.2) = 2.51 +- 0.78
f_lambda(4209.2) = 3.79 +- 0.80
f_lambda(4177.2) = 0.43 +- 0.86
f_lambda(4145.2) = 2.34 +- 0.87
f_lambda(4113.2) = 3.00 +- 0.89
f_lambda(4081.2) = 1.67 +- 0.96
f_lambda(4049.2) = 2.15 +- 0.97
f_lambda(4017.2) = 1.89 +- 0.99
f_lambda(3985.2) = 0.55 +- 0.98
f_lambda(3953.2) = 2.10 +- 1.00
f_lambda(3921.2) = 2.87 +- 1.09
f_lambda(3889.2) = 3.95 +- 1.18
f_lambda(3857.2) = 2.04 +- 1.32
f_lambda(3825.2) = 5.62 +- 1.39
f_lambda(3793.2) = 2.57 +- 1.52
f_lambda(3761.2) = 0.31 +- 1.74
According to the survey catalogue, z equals 0.83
